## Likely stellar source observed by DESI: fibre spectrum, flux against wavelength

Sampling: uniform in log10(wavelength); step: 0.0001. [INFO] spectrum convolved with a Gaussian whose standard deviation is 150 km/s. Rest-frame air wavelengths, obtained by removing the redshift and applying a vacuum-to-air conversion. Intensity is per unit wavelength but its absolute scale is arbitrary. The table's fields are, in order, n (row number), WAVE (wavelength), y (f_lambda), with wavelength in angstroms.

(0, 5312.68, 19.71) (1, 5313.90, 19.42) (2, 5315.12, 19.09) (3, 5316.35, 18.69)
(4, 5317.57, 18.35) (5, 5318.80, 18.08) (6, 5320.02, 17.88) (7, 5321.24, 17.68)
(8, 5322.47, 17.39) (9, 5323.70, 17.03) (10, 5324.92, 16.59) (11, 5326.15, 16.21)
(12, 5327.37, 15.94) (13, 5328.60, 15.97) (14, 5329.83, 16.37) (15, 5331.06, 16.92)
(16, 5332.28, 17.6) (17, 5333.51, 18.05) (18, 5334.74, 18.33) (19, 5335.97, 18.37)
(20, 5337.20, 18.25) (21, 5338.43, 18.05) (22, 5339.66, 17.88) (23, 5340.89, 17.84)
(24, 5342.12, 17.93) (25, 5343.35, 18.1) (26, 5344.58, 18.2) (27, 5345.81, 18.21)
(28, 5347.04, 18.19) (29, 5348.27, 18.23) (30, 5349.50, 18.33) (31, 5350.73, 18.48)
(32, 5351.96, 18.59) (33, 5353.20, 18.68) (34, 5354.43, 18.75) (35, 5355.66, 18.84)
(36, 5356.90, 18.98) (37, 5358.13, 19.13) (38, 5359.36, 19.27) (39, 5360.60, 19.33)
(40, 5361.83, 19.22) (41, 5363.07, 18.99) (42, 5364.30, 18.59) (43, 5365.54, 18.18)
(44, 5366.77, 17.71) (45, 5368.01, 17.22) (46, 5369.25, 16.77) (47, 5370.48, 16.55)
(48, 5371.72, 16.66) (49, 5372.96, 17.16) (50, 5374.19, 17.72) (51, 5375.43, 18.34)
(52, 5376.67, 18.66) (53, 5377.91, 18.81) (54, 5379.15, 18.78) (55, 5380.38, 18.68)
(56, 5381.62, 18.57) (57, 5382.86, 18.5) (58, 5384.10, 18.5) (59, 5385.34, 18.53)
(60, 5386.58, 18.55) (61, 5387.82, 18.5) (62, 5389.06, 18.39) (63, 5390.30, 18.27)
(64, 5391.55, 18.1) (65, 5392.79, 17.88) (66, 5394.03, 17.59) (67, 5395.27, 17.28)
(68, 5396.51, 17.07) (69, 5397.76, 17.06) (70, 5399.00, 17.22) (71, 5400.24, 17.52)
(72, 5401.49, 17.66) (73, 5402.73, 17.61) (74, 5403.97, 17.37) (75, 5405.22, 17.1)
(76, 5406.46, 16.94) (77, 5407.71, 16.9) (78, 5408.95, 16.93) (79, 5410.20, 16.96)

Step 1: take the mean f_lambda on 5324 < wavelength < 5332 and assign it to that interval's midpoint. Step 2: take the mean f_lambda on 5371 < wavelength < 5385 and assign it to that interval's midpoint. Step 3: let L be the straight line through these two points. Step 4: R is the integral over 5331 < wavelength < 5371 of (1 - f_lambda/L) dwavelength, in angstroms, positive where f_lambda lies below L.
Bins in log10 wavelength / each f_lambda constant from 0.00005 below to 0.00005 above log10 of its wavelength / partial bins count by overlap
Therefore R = -2.4 angstroms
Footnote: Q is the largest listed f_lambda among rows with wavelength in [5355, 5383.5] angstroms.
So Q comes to 19.33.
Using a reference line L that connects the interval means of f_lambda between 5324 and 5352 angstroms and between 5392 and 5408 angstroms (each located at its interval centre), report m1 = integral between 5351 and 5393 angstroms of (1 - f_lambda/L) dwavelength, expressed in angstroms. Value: -2.1 angstroms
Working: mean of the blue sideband 17.7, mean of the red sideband 17.3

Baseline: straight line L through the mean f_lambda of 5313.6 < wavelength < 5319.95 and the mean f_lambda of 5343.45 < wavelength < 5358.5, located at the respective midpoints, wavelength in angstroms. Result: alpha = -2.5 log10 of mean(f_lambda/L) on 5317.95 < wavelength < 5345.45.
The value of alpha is 0.065 mag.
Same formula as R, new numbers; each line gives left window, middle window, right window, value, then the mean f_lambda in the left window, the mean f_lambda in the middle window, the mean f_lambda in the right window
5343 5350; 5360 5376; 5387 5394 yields 0.3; 18.2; 17.9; 18.2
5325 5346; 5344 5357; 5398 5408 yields -0.8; 17.5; 18.5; 17.3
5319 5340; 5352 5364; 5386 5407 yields -1.0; 17.3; 19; 17.7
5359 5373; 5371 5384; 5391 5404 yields -0.3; 18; 18.2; 17.5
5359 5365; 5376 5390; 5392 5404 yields -0.4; 19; 18.6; 17.5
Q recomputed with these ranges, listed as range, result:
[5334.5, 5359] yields 19.13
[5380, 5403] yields 18.68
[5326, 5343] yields 18.37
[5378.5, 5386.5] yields 18.78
